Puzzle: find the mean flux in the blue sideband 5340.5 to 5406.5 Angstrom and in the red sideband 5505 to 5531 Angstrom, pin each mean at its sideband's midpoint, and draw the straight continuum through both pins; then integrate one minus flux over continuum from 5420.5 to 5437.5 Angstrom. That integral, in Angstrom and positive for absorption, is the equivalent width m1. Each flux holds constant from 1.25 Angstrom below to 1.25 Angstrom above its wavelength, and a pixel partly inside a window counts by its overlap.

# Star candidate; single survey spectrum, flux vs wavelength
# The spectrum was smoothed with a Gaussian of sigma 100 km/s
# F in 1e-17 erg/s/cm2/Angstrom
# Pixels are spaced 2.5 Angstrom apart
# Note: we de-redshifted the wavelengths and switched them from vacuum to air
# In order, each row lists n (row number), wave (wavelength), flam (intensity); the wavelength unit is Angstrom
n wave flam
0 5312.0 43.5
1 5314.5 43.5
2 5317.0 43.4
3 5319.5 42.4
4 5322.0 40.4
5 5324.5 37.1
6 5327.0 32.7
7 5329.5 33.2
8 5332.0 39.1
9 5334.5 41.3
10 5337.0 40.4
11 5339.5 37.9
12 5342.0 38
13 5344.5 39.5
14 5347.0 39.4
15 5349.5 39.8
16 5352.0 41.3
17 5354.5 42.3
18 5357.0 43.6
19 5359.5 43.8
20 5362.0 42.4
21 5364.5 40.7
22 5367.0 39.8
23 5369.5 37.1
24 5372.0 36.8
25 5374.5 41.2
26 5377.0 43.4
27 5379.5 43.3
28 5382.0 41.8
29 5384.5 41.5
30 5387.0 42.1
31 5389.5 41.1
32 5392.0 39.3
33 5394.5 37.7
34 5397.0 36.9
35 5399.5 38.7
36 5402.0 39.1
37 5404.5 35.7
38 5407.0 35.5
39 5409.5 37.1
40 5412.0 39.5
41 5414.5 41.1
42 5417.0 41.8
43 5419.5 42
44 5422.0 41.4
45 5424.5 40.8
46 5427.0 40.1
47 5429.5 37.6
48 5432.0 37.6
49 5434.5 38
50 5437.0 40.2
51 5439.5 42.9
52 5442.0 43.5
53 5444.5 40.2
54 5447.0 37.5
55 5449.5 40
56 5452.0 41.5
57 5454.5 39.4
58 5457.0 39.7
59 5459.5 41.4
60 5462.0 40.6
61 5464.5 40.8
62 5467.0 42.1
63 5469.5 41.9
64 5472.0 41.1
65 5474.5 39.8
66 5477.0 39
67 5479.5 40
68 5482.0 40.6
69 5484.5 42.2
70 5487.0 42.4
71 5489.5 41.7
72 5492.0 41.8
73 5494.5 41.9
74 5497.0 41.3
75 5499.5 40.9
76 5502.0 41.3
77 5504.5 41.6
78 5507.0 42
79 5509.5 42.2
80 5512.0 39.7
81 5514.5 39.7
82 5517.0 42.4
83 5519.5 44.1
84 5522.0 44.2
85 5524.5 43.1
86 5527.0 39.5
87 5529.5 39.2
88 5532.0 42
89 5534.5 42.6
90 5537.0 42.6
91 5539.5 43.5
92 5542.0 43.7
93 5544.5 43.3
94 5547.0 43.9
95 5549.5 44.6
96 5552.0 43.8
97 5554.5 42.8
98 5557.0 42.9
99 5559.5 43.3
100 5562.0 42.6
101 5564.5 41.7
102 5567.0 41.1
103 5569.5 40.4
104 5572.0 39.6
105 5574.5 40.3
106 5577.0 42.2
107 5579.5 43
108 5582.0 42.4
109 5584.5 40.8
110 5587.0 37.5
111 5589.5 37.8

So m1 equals 0.6 Angstrom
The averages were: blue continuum 40.2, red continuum 41.6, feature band 39.4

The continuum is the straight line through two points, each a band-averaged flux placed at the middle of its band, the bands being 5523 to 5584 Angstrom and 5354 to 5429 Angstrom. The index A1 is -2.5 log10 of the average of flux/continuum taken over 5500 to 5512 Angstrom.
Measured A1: 0.00 mag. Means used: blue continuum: 40.2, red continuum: 42.2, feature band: 41.5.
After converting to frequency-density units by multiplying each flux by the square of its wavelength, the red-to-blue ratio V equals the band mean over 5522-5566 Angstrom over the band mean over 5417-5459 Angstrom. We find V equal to 1.10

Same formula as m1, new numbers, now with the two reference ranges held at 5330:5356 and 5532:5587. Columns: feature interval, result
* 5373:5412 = 0.7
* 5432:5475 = 0.5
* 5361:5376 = 0.1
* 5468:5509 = 0.2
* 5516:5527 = -0.3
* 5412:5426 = -0.2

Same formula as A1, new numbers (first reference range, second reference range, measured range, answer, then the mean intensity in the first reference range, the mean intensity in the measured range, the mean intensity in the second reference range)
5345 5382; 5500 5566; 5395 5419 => 0.08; 41.1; 38.5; 42.4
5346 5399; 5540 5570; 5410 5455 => 0.03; 40.7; 40.2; 42.9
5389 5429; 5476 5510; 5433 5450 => -0.01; 39.2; 40.3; 41.3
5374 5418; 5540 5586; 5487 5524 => -0.01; 39.8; 41.8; 42.3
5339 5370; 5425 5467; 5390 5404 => 0.06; 40.6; 38.3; 40.1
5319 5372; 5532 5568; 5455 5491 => 0.02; 39.5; 40.9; 43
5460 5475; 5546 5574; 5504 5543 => 0.00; 41.1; 42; 42.4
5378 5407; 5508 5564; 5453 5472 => 0.00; 39.6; 40.9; 42.5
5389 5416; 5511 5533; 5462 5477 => -0.02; 38.3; 40.9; 41.6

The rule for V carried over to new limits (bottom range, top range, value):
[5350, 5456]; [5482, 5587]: 1.10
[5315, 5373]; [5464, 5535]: 1.10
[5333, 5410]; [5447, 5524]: 1.08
